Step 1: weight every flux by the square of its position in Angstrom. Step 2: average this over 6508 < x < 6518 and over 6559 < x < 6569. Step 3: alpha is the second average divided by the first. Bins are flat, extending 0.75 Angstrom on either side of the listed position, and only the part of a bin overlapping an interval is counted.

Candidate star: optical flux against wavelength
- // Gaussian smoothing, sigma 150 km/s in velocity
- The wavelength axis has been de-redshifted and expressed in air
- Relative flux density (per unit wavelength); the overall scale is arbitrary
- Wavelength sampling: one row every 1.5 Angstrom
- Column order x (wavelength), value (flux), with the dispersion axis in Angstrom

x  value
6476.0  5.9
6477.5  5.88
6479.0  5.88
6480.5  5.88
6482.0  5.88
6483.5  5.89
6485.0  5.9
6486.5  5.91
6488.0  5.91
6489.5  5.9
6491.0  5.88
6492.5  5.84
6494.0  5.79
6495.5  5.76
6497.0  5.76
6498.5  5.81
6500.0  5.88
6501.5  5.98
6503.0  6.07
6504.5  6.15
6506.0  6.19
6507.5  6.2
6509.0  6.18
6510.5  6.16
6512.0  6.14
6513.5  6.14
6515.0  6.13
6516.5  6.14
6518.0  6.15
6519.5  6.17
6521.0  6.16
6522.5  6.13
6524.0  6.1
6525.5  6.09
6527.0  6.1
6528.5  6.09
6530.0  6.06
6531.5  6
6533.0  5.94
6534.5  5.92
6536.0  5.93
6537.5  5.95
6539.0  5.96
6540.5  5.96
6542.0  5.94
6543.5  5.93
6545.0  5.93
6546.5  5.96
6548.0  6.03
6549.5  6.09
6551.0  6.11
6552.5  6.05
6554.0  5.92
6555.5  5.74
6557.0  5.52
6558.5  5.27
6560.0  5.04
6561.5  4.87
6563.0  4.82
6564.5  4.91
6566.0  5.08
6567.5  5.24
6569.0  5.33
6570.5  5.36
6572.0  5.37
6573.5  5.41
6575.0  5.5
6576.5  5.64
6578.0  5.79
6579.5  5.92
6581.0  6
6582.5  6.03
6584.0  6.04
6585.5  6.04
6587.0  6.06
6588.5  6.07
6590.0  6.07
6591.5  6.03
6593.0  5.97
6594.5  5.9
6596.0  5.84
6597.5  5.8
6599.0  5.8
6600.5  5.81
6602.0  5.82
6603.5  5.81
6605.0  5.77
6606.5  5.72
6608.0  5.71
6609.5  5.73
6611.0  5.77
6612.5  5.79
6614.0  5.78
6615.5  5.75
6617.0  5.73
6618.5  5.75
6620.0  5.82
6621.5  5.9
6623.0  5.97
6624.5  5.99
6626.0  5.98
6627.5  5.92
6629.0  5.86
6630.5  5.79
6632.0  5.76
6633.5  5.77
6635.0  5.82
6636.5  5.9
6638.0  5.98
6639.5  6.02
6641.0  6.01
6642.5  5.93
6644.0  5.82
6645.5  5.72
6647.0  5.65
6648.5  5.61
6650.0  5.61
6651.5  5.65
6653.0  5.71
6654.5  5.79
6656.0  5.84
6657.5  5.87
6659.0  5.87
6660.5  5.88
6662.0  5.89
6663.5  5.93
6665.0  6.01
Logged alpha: 0.83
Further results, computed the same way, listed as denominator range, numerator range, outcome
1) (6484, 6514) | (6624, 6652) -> 1.02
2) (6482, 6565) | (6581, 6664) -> 1.02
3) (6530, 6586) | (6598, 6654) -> 1.04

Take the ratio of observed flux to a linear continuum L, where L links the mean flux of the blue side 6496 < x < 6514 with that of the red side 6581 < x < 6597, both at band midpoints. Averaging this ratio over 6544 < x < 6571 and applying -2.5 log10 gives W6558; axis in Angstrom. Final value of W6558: 0.09 mag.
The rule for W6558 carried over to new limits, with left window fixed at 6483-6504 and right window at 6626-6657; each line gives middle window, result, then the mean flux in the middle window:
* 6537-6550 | -0.02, 5.97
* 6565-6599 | 0.02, 5.74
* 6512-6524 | -0.05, 6.14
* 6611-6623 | 0.00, 5.8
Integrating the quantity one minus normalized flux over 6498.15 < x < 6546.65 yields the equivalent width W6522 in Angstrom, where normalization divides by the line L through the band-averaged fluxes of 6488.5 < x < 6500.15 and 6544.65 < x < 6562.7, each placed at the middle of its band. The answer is -2.5 Angstrom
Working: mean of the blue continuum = 5.83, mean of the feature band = 6.05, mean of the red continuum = 5.68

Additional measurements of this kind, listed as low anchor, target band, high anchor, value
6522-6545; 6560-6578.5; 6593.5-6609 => 2.0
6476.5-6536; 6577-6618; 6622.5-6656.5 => 0.1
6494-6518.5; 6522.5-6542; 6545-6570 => -0.8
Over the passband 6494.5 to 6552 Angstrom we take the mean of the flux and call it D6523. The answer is 6.04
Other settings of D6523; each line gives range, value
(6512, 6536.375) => 6.08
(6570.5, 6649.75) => 5.83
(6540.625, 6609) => 5.71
